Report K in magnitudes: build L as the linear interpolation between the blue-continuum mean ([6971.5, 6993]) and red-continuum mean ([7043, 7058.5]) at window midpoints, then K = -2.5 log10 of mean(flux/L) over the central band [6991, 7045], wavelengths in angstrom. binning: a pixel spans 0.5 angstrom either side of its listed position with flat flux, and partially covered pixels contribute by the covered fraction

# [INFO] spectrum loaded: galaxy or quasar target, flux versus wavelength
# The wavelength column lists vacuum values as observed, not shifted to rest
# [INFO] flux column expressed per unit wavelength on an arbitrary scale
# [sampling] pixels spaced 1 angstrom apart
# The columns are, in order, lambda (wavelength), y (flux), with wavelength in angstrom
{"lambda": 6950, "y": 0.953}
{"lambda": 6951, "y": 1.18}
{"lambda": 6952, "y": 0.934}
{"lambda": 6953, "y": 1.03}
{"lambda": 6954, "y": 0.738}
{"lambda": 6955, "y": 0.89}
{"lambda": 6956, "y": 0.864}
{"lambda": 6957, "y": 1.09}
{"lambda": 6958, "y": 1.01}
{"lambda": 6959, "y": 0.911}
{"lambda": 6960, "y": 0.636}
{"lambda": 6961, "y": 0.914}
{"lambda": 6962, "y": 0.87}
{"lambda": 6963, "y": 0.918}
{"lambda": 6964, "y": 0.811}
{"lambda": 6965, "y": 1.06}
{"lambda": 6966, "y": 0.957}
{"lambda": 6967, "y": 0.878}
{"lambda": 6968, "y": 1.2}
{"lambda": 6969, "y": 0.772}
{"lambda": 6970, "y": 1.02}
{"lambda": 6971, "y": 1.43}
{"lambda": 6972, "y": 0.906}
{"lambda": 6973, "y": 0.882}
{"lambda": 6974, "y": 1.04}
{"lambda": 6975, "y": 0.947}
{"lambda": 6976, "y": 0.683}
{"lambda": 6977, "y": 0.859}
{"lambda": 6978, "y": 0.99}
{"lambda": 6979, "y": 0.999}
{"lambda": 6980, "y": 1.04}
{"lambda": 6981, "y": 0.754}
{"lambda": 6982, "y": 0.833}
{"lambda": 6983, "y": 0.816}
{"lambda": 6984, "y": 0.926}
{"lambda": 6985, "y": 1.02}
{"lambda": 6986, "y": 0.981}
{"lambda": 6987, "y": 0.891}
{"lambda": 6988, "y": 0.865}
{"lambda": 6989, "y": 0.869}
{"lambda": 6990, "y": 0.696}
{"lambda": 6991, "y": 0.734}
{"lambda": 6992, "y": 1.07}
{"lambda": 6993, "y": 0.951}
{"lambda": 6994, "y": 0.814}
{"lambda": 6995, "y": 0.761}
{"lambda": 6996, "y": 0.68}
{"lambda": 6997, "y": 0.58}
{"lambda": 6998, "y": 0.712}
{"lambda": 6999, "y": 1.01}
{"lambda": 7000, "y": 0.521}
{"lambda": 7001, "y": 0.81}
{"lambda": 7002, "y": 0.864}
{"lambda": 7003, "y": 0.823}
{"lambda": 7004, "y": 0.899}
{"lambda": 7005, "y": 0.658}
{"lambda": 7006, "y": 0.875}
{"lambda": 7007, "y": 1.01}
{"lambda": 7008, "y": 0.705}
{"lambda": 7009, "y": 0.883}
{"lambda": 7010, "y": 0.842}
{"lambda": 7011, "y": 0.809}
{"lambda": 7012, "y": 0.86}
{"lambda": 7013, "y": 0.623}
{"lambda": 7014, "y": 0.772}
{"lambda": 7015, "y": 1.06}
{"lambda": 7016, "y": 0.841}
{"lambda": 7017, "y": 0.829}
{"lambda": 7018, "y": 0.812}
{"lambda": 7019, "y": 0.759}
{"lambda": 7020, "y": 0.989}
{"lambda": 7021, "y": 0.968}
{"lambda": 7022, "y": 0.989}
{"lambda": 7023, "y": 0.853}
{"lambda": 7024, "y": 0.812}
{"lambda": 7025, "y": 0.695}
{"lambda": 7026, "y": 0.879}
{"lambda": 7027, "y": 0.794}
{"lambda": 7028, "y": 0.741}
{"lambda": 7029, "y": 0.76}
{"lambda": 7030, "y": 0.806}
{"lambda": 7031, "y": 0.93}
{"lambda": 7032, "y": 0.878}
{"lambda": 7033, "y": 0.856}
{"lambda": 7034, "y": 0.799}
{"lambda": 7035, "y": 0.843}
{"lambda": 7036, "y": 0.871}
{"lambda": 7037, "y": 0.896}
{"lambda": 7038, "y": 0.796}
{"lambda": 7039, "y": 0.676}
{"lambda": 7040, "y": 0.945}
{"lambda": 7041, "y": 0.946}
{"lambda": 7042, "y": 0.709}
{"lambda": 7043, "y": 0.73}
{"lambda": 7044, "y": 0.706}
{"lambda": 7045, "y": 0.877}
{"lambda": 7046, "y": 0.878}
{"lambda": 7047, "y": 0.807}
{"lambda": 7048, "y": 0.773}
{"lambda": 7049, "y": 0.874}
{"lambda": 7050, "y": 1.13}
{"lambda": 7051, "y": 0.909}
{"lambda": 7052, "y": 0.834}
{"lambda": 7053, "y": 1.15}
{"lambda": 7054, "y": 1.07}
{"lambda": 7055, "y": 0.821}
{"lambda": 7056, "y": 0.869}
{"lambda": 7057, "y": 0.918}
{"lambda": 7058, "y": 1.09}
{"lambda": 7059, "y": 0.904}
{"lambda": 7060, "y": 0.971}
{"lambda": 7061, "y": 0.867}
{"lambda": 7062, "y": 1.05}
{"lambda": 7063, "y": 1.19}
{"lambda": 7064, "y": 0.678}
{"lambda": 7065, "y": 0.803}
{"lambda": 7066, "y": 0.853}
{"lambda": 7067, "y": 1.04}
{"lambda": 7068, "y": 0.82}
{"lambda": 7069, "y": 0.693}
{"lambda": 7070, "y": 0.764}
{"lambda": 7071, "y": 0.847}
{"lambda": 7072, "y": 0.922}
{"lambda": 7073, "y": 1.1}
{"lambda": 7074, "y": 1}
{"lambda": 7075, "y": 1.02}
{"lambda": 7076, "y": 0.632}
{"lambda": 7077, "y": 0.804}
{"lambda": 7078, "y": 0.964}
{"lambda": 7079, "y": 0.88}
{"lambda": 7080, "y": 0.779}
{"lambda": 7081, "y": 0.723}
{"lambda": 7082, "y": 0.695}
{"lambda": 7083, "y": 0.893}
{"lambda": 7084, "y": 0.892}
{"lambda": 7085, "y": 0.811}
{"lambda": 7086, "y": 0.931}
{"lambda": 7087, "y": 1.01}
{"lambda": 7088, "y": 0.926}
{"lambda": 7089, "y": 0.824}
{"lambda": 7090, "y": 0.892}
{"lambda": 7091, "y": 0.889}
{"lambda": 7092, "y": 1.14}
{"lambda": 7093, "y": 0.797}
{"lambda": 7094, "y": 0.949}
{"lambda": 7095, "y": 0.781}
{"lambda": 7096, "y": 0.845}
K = 0.10 mag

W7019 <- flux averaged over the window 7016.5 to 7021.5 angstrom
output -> 0.871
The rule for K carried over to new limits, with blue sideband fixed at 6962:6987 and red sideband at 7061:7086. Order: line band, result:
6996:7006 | 0.20 mag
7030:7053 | 0.05 mag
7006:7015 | 0.11 mag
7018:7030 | 0.09 mag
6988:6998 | 0.17 mag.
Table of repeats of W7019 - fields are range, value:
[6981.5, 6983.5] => 0.825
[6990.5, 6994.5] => 0.892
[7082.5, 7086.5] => 0.882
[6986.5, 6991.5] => 0.811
